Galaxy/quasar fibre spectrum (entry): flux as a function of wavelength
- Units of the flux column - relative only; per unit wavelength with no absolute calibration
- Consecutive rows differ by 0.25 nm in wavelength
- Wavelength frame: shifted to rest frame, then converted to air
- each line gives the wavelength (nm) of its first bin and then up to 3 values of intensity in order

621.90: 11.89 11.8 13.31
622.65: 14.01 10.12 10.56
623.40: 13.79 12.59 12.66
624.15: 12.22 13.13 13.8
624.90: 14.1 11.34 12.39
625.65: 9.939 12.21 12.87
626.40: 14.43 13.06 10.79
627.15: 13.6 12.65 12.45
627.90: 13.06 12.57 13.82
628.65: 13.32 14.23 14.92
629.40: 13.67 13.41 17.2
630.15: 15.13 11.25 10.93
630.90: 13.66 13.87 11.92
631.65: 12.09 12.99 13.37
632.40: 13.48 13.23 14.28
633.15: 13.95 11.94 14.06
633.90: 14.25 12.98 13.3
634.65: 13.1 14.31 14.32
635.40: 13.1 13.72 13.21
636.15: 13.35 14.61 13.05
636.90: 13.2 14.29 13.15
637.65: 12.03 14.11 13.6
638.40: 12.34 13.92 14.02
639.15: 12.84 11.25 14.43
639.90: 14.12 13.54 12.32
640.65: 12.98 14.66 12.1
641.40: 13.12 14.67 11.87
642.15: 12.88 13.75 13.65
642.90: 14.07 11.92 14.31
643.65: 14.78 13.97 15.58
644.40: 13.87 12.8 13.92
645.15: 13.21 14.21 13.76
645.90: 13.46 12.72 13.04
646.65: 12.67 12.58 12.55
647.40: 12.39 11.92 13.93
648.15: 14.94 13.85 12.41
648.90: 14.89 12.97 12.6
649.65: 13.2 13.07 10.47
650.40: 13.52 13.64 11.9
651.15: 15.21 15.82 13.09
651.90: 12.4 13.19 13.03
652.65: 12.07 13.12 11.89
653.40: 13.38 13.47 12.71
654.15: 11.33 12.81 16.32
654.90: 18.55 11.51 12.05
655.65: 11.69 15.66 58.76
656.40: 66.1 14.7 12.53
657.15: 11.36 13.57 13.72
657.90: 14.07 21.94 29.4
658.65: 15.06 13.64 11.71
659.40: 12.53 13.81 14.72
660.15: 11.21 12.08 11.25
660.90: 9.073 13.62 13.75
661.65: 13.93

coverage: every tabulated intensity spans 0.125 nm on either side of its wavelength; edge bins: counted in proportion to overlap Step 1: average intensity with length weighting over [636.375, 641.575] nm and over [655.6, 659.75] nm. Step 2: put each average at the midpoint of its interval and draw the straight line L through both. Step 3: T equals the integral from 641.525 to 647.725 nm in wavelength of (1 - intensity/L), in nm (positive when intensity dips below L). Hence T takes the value 0.85 nm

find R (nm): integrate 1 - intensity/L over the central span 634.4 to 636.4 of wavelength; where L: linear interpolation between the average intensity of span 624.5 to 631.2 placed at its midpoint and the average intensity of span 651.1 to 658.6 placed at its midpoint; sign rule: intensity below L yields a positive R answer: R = 0.10 nm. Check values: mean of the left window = 13.1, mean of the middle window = 13.6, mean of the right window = 17.5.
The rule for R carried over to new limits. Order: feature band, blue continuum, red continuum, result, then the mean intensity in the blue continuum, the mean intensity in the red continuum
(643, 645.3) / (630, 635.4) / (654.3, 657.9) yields 0.41 nm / 13.3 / 20.5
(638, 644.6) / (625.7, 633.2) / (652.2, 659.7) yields 0.71 nm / 13.2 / 17.4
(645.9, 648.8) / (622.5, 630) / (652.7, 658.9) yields 0.65 nm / 13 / 18.4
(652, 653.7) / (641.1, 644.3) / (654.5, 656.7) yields 0.74 nm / 13.6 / 25.3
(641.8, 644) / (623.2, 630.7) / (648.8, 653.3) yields -0.07 nm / 13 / 13.1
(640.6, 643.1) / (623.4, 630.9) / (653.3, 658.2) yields 0.42 nm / 13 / 18.8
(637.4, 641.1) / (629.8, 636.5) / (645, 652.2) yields 0.03 nm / 13.4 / 13.2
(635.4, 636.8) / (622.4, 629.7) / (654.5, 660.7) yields 0.10 nm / 12.8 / 18.4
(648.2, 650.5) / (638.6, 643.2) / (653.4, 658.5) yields 0.50 nm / 13.3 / 19.4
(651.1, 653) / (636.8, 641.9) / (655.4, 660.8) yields 0.40 nm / 13.3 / 18.8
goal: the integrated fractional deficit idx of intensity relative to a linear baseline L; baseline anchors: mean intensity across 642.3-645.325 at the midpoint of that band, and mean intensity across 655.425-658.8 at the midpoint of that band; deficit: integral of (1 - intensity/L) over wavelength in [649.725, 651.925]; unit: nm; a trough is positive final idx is 0.62 nm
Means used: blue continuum 13.8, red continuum 22.6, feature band 13.3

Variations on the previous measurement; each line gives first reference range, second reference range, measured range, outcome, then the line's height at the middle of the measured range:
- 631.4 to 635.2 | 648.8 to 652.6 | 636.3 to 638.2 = -0.020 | 13.3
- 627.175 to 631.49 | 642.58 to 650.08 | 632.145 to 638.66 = -0.028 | 13.4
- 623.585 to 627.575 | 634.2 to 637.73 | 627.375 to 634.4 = -0.180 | 13.1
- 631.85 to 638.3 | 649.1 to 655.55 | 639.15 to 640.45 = 0.026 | 13.4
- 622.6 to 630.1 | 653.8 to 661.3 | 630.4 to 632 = 0.138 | 13.6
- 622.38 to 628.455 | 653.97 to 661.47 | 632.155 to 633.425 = 0.016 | 13.7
